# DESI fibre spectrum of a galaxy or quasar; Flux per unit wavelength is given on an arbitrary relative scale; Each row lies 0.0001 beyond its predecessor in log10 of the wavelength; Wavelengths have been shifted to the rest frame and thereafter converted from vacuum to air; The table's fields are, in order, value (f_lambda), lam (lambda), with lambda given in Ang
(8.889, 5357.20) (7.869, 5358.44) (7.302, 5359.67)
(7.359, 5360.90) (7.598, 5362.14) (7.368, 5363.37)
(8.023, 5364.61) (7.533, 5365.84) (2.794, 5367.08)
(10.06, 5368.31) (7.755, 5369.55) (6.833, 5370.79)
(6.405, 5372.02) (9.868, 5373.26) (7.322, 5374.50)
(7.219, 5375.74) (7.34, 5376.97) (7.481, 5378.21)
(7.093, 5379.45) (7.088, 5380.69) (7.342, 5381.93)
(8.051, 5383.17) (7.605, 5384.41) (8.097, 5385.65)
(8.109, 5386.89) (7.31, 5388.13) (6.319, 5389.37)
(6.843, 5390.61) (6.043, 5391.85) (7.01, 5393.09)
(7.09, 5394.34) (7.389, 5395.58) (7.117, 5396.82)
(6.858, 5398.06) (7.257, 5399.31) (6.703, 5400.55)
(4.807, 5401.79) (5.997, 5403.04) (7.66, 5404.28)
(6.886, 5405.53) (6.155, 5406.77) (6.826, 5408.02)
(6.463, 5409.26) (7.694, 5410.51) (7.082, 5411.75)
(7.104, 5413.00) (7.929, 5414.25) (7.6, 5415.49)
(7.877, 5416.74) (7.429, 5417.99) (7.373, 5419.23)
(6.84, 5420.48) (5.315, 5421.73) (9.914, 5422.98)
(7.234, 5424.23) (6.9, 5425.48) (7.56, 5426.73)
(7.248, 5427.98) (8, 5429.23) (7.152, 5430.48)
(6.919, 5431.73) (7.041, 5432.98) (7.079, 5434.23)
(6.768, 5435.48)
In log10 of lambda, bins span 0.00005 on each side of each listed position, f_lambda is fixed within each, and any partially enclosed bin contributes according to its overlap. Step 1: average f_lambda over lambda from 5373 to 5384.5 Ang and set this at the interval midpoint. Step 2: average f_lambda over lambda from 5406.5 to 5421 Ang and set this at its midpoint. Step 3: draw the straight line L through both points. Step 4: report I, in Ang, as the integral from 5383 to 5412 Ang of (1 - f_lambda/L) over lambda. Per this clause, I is 1.7 Ang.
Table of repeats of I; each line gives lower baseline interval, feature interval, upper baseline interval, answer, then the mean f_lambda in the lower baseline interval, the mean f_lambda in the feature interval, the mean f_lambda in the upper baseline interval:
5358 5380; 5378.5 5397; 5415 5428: 0.39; 7.4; 7.24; 7.39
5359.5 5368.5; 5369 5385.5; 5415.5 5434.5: -0.78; 7.12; 7.51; 7.34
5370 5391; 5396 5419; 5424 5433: 1.14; 7.44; 6.98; 7.27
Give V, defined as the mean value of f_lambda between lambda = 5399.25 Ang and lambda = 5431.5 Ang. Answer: 7.11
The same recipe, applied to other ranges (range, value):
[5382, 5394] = 7.26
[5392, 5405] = 6.76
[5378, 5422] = 7.06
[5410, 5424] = 7.46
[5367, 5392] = 7.41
